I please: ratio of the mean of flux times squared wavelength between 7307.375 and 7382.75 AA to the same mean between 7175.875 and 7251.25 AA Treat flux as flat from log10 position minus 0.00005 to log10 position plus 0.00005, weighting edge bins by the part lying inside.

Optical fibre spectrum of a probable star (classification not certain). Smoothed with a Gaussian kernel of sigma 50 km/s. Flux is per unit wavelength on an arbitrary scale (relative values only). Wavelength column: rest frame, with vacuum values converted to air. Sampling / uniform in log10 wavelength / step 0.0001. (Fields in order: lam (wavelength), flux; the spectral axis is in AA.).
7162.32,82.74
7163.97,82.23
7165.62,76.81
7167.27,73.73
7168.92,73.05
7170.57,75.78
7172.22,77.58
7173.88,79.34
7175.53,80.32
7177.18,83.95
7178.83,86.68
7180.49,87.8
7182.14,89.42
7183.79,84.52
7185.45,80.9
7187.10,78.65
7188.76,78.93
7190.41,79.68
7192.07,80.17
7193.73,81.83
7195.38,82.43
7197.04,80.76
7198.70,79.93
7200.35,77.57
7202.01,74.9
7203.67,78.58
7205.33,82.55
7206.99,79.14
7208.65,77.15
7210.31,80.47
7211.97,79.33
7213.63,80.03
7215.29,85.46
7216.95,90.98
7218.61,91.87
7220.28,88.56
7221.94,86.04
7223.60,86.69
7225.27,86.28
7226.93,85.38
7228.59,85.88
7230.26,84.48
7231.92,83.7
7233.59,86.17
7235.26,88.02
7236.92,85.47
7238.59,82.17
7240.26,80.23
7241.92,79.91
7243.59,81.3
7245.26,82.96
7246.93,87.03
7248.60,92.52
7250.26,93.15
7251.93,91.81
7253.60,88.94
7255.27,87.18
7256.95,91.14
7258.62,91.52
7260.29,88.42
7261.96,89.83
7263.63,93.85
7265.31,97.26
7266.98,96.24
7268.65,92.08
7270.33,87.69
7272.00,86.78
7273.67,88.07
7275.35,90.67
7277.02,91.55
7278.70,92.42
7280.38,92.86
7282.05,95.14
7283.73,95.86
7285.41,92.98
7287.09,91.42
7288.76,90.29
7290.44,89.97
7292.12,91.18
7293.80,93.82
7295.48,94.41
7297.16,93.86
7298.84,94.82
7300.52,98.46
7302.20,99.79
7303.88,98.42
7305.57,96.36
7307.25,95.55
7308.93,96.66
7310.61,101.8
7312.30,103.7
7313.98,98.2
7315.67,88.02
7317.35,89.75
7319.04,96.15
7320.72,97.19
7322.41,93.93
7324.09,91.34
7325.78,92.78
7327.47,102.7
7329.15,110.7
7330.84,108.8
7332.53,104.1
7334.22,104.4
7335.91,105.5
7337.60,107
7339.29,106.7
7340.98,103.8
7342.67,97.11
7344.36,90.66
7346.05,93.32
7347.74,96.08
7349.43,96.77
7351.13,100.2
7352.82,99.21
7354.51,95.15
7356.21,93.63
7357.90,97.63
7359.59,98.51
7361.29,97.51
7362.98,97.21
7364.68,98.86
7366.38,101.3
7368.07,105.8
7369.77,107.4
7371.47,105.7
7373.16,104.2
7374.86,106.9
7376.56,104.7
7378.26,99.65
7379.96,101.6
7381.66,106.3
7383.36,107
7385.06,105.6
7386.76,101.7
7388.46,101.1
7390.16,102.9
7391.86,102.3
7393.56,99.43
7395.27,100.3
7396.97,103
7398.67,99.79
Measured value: 1.24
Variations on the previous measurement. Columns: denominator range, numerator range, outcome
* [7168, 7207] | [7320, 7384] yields 1.31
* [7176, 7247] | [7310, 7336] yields 1.23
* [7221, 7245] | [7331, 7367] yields 1.22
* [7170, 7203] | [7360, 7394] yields 1.34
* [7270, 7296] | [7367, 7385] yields 1.17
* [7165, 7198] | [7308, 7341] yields 1.29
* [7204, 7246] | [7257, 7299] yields 1.11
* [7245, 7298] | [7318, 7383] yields 1.12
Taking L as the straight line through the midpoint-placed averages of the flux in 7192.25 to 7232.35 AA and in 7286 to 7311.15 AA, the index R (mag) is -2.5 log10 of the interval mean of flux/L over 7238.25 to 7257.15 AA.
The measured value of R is 0.02 mag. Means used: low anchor 82.9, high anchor 95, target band 86.5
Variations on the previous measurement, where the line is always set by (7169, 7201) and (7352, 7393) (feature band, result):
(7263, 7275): -0.01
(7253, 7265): -0.01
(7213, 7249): 0.01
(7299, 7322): -0.02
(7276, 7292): 0.00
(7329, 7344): -0.07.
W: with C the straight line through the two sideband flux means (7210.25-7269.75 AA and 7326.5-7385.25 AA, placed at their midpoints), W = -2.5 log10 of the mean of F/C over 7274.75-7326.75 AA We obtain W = 0.00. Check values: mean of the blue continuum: 87.4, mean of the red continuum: 102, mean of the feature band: 94.5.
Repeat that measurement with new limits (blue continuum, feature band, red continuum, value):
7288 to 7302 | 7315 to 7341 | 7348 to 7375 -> -0.04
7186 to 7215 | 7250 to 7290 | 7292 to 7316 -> -0.01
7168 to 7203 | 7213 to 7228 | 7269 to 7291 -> -0.03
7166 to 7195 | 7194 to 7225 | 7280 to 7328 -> 0.02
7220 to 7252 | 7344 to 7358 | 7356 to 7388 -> 0.04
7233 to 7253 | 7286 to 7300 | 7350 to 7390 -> -0.01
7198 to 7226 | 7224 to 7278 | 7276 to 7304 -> 0.00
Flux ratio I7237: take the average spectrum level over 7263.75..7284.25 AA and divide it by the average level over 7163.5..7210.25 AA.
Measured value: 1.15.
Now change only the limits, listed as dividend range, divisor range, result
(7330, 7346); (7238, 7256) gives 1.19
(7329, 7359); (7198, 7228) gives 1.21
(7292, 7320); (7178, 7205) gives 1.18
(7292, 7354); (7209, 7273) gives 1.13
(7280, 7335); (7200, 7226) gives 1.16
